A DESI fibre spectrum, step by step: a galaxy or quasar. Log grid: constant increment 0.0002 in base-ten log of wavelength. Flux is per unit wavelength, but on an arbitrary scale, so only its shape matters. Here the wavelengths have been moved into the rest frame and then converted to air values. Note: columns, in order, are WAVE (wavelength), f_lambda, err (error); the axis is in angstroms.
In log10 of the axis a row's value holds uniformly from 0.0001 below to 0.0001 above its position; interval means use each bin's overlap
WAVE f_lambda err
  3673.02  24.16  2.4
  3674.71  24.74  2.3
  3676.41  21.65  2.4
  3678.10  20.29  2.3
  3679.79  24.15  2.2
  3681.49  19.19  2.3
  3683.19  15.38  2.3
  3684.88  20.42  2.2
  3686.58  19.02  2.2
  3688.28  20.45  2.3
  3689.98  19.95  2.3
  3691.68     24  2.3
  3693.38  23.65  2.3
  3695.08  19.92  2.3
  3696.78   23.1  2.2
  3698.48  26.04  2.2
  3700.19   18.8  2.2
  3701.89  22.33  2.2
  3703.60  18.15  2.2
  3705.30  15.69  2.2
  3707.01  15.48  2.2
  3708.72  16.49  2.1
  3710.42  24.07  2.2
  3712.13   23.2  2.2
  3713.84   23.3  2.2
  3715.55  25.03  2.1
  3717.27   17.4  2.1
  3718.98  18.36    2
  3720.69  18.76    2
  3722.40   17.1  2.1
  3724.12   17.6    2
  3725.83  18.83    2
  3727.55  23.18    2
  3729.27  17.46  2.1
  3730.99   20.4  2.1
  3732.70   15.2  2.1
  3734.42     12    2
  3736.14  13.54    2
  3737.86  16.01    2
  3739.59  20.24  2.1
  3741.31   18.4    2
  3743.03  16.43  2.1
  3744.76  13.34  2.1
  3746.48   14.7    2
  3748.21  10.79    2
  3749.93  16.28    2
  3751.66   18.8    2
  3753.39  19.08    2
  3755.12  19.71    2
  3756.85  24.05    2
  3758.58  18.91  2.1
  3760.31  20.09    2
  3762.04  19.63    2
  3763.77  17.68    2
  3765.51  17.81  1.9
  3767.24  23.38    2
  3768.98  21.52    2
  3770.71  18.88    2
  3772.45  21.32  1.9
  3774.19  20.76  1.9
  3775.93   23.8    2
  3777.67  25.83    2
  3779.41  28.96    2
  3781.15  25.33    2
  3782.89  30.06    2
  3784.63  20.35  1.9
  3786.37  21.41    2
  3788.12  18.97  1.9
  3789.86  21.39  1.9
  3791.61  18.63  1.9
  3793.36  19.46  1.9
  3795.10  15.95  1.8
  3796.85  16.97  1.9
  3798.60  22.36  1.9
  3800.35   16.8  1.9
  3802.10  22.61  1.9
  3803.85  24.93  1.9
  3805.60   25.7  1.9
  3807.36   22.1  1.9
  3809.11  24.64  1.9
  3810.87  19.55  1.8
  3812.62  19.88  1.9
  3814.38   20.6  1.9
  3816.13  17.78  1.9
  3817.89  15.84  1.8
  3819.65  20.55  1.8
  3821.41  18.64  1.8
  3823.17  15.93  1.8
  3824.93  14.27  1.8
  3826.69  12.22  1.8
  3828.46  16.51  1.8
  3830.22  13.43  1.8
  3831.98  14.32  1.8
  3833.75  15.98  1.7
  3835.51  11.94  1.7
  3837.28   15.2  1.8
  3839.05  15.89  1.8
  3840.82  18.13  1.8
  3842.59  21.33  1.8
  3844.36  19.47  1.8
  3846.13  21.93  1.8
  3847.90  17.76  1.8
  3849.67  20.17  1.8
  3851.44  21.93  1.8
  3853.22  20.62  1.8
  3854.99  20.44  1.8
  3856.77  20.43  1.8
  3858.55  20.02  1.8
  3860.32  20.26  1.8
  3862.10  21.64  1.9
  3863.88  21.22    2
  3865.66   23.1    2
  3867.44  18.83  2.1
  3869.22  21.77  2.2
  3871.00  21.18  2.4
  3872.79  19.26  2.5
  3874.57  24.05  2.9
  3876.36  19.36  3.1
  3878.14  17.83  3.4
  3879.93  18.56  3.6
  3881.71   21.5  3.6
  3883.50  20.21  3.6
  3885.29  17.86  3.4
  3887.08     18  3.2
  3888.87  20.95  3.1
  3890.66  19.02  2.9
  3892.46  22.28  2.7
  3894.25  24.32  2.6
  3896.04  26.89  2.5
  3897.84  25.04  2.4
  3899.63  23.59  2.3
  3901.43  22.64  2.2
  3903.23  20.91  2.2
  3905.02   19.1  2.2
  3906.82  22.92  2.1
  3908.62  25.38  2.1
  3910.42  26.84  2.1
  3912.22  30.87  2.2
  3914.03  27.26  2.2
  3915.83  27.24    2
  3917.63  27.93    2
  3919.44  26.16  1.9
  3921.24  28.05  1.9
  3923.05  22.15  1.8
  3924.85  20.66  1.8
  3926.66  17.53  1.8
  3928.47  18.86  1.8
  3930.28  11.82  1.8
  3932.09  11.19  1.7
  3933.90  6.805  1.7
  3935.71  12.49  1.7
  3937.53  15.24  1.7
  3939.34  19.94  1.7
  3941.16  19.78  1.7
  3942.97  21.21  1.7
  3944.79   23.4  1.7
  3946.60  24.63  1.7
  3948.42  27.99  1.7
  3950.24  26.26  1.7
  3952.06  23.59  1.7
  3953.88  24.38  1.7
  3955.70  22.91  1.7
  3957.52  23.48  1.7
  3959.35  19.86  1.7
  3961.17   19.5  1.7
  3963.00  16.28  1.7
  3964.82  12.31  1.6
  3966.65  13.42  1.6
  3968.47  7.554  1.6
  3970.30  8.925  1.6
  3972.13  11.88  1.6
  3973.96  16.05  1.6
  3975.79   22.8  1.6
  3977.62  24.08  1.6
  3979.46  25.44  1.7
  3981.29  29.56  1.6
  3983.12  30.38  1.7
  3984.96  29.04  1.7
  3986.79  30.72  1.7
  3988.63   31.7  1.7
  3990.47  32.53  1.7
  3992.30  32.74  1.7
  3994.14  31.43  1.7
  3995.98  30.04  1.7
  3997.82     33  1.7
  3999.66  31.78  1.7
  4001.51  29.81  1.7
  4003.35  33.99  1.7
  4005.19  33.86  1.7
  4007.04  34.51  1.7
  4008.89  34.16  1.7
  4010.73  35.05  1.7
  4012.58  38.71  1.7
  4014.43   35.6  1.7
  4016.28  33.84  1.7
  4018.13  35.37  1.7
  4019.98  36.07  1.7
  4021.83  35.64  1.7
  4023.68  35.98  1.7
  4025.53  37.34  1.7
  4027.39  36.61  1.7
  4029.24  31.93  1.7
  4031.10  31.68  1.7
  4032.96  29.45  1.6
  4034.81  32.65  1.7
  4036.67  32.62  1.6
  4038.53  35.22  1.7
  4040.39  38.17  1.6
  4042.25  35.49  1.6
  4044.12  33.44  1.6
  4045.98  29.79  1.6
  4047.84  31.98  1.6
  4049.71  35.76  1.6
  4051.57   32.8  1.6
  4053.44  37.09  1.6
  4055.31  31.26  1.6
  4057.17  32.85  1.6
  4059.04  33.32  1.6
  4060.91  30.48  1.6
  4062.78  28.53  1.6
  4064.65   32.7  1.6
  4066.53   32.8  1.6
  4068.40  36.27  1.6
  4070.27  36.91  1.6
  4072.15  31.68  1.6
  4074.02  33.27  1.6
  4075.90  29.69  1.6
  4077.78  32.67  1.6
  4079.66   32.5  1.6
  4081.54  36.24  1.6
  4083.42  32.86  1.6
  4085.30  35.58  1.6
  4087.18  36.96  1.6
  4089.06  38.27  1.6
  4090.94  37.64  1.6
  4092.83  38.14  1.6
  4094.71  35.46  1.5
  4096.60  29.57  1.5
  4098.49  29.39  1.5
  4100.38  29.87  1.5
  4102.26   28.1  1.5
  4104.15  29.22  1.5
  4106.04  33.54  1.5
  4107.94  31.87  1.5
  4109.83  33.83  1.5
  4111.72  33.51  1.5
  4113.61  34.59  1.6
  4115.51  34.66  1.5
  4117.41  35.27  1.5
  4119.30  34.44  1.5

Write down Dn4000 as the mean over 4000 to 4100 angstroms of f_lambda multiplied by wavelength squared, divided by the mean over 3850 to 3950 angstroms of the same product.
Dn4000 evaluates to 1.72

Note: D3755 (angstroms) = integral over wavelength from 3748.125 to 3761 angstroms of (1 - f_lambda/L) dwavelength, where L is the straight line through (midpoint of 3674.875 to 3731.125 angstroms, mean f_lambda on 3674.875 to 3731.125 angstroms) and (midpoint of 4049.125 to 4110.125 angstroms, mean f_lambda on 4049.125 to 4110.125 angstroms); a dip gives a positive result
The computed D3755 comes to 1.9 angstroms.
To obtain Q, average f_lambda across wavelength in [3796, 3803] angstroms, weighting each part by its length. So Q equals 19.7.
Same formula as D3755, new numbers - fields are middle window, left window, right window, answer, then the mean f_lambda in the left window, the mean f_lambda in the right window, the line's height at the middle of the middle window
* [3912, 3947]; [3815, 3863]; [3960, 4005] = 2.5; 17.9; 24.5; 22.1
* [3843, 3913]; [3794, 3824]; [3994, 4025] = 9.6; 20.1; 34.2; 24.9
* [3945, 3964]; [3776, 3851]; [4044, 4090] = 3.1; 19.6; 33.4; 27.3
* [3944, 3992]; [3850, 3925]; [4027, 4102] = 8.8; 22.4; 33.4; 27.4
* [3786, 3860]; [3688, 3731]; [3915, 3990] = 6.2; 20.3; 20.9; 20.6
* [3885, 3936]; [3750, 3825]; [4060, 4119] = 8.1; 20.7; 33.3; 25.9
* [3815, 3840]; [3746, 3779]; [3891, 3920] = 7.3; 19.8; 24.8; 22.1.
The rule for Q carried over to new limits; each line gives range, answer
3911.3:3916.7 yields 28.4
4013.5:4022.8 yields 35.3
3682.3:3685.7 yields 17.9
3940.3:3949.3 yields 23.4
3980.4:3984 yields 30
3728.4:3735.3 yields 16.3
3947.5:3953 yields 25.9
